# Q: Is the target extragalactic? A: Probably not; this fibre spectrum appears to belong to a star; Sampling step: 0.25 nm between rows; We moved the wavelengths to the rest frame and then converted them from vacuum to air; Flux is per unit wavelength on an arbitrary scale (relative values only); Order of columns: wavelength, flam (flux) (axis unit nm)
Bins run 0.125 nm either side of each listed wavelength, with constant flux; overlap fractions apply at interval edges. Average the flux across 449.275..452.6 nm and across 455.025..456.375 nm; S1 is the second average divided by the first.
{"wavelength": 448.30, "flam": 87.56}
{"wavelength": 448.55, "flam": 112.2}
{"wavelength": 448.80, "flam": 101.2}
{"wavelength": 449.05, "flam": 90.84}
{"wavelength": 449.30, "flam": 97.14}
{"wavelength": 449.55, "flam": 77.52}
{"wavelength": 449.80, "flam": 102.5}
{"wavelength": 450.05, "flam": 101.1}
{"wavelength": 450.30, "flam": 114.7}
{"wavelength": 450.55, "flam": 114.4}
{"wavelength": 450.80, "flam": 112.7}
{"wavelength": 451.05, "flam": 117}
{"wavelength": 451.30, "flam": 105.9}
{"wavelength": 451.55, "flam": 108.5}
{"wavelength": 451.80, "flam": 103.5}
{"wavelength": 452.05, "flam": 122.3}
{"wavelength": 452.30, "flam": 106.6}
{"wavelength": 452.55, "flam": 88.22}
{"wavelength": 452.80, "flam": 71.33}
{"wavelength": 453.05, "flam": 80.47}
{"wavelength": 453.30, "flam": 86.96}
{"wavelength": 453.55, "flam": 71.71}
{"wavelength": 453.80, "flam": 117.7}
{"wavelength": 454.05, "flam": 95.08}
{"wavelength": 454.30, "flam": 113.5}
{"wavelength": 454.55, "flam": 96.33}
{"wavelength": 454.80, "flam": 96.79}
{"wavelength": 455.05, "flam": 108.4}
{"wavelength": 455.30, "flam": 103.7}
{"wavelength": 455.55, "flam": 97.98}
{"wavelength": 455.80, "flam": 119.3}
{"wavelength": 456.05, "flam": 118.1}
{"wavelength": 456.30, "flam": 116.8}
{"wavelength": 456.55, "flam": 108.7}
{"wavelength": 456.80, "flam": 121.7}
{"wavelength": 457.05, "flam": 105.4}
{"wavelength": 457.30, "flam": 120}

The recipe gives 1.05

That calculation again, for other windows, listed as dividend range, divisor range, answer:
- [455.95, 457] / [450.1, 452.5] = 1.04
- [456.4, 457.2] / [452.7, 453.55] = 1.43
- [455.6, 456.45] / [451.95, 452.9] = 1.19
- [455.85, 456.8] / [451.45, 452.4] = 1.05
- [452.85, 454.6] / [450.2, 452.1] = 0.83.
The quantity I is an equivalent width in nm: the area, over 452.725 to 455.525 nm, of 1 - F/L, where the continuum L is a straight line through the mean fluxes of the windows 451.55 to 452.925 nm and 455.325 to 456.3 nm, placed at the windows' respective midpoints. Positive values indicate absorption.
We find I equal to 0.284 nm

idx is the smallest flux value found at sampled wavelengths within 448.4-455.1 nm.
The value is 71.33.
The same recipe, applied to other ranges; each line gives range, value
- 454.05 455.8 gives 95.08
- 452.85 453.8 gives 71.71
